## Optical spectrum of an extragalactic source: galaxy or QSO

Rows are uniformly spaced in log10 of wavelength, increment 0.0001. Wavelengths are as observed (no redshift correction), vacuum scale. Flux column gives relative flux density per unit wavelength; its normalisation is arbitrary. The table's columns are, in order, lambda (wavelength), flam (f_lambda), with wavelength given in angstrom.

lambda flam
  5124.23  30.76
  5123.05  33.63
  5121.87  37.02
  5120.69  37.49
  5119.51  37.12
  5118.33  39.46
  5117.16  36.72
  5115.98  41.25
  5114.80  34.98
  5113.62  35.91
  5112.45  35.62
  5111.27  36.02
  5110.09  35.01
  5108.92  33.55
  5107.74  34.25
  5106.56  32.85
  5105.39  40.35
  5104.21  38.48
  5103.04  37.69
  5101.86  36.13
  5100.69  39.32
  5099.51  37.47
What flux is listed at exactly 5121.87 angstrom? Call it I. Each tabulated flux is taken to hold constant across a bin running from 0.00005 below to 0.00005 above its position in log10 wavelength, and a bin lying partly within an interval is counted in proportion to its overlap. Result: 37.02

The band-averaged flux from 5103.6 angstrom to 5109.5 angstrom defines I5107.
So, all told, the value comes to 35.9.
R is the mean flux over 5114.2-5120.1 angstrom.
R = 37.9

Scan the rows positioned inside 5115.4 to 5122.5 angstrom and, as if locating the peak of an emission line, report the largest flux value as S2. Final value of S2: 41.25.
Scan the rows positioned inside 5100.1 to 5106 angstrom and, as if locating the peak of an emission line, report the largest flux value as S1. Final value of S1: 40.35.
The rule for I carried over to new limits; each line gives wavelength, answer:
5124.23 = 30.76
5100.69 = 39.32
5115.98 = 41.25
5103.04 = 37.69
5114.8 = 34.98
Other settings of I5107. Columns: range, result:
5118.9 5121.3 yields 37.3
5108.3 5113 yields 35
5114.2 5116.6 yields 38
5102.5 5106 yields 38.9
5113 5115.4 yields 35.5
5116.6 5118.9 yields 38.2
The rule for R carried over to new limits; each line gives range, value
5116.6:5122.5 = 37.6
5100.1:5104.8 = 37.9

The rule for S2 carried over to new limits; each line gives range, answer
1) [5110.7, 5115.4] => 36.02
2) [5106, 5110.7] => 35.01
